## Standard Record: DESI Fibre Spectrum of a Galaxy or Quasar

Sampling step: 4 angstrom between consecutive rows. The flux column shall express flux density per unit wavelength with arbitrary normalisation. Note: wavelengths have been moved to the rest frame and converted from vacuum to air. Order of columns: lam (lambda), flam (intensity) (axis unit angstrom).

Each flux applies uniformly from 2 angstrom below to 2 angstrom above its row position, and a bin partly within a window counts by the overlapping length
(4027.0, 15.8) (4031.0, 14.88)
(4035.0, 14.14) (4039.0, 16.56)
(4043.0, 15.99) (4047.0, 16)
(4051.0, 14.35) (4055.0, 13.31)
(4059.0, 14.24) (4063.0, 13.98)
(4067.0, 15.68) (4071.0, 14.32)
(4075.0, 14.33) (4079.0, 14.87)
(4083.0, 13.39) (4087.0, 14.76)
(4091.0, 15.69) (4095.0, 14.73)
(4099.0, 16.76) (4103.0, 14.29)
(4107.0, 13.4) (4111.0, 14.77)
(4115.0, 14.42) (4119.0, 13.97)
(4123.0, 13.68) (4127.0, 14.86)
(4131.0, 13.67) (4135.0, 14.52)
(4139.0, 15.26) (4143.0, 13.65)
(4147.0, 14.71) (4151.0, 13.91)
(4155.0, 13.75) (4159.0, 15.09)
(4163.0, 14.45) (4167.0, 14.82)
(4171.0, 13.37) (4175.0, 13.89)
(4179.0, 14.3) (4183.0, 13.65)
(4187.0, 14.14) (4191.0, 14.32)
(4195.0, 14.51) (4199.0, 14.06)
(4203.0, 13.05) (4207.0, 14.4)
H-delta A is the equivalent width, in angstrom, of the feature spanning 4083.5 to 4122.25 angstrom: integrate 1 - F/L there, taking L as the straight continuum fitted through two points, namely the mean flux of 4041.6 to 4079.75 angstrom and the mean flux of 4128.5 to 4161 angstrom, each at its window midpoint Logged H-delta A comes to -0.43 angstrom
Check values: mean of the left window 14.7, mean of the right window 14.3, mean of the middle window 14.7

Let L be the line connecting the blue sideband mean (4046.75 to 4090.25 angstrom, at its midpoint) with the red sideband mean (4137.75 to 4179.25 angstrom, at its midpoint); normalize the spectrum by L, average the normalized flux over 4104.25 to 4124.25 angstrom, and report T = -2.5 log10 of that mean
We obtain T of 0.02 mag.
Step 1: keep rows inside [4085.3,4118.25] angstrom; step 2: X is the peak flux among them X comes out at 16.76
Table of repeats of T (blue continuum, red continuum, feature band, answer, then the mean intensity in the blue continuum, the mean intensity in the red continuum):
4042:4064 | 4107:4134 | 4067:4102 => -0.04 mag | 14.6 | 14.2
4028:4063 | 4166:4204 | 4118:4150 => 0.00 mag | 14.9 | 14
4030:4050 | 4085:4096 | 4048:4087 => 0.07 mag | 15.5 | 15.1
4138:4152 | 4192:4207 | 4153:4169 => -0.02 mag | 14.4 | 14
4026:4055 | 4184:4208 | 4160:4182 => 0.00 mag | 15.2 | 14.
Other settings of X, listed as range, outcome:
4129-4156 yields 15.26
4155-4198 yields 15.09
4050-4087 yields 15.68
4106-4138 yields 14.86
